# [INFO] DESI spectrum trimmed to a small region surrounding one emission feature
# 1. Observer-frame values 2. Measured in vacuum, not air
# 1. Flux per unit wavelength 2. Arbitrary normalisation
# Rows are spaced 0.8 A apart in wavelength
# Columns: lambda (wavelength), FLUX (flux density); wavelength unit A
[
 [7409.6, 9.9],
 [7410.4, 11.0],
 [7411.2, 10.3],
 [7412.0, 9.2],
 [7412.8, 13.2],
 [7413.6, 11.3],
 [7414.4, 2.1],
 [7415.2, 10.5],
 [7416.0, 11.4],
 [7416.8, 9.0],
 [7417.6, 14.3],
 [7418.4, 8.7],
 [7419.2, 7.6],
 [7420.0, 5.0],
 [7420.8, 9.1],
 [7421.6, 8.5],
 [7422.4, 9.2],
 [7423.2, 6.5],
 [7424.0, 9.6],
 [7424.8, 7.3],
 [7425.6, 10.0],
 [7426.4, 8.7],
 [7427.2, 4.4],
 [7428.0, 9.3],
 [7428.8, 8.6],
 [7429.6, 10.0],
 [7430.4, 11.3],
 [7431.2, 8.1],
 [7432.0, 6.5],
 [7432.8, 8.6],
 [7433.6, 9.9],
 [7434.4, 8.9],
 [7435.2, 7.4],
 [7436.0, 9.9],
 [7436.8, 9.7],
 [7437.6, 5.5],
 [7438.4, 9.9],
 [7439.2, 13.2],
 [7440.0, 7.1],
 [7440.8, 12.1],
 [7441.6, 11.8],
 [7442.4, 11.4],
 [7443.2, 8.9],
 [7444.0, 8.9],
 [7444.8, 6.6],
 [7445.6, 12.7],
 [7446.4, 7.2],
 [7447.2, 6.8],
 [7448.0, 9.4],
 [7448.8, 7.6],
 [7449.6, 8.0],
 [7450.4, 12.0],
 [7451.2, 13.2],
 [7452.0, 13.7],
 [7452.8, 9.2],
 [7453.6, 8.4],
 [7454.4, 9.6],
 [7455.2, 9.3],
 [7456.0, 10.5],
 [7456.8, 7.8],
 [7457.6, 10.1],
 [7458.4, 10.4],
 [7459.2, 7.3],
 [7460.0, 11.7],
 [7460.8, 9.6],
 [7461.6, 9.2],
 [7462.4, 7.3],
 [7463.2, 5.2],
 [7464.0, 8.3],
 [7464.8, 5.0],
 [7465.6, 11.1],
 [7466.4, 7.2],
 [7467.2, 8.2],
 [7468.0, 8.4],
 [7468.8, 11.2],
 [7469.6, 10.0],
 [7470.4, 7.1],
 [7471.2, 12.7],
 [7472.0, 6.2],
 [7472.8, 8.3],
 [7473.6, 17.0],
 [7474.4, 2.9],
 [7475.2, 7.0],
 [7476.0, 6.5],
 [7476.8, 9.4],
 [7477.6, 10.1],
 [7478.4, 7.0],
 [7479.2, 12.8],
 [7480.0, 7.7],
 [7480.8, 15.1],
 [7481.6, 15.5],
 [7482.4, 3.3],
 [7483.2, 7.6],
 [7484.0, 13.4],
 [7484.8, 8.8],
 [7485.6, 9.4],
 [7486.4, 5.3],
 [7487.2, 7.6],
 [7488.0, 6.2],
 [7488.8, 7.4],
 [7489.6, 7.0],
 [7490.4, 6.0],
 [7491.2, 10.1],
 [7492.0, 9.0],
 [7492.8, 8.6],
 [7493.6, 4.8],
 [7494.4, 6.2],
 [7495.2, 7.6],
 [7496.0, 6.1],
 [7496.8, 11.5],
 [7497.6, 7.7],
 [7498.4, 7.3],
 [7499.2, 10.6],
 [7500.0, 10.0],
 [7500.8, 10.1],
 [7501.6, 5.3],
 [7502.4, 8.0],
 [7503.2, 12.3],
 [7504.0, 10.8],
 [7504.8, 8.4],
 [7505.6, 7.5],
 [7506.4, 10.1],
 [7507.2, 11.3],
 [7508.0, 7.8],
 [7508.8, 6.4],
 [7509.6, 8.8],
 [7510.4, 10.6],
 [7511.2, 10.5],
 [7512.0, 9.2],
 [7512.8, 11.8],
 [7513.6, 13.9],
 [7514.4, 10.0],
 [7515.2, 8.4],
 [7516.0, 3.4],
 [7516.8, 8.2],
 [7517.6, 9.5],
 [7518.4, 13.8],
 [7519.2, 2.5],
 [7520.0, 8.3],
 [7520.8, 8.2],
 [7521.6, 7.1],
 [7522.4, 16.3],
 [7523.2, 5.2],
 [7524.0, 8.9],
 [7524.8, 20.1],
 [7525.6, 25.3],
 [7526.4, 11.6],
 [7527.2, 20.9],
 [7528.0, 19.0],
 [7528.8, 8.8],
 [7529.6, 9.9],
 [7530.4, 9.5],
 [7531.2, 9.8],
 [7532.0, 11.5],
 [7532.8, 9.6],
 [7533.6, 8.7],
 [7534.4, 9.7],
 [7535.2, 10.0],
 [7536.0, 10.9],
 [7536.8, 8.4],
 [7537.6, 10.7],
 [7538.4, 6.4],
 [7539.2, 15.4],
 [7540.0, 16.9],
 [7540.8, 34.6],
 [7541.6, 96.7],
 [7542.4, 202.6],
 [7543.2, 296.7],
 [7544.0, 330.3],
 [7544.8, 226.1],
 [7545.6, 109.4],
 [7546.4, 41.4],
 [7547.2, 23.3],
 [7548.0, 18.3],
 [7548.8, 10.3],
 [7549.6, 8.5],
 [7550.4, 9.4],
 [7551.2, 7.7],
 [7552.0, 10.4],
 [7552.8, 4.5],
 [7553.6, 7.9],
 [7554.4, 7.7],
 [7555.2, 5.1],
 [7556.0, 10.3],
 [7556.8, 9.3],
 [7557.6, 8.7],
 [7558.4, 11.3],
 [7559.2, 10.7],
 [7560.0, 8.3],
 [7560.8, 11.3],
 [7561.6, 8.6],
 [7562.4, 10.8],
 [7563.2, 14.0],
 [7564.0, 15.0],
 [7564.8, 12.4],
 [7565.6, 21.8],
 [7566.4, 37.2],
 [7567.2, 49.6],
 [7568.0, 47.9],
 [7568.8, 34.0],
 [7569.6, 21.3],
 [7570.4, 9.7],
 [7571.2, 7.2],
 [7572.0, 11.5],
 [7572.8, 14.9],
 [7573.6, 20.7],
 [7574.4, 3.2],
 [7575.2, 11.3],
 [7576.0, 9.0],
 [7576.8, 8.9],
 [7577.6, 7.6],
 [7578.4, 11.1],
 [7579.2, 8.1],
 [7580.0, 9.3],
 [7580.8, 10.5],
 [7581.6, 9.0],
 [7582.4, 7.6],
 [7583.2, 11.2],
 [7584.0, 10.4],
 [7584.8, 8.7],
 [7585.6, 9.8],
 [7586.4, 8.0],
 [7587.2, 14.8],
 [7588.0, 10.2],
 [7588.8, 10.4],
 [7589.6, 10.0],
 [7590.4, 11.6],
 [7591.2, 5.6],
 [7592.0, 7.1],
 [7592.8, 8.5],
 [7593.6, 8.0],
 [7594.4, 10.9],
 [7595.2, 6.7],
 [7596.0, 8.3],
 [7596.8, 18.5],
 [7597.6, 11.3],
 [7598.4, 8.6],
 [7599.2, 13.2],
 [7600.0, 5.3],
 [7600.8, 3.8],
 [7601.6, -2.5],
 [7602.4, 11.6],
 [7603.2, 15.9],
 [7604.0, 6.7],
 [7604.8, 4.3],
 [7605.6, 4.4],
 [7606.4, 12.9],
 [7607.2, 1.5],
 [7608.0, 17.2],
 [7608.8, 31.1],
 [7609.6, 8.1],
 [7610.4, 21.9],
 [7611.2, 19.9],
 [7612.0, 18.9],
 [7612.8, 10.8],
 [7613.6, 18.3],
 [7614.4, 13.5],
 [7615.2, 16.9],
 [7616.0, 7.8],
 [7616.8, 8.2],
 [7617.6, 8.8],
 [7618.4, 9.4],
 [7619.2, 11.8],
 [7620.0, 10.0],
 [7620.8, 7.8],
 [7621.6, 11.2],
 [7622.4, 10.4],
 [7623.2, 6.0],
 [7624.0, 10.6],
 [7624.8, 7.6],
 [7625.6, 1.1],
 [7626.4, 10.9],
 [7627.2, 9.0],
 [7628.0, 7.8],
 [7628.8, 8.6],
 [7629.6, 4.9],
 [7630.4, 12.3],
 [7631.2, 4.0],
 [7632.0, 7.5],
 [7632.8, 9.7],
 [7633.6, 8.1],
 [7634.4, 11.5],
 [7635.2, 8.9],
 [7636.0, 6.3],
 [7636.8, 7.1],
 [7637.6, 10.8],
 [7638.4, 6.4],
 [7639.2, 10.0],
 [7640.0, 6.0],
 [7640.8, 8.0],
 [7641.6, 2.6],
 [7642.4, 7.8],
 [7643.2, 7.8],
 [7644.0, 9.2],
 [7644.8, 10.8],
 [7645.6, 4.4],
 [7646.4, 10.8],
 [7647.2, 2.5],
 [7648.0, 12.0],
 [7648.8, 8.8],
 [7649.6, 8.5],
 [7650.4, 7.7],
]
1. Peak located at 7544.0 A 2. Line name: H-alpha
